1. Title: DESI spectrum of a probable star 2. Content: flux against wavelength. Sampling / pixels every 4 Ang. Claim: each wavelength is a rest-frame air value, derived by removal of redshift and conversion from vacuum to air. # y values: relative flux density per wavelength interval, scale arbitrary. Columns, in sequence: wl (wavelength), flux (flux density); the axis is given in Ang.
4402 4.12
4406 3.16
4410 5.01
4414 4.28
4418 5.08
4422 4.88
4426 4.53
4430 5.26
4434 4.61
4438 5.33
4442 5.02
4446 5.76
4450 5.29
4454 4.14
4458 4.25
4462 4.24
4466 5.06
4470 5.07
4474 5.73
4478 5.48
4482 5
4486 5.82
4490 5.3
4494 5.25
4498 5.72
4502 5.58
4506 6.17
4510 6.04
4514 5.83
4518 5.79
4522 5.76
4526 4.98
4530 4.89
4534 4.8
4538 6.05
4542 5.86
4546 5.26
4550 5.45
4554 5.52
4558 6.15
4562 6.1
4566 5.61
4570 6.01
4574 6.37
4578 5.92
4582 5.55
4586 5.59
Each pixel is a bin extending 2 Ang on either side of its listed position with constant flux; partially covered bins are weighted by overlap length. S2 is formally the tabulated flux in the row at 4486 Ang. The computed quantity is 5.82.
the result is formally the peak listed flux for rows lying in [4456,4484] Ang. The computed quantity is 5.73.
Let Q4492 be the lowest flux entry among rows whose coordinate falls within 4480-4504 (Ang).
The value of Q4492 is 5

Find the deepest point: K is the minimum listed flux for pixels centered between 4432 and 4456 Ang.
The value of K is 4.14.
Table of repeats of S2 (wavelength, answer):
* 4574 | 6.37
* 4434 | 4.61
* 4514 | 5.83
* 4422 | 4.88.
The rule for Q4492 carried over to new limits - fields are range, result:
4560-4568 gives 5.61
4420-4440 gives 4.53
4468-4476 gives 5.07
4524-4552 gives 4.8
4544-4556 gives 5.26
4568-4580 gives 5.92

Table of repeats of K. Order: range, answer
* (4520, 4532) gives 4.89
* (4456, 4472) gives 4.24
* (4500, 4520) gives 5.58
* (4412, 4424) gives 4.28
